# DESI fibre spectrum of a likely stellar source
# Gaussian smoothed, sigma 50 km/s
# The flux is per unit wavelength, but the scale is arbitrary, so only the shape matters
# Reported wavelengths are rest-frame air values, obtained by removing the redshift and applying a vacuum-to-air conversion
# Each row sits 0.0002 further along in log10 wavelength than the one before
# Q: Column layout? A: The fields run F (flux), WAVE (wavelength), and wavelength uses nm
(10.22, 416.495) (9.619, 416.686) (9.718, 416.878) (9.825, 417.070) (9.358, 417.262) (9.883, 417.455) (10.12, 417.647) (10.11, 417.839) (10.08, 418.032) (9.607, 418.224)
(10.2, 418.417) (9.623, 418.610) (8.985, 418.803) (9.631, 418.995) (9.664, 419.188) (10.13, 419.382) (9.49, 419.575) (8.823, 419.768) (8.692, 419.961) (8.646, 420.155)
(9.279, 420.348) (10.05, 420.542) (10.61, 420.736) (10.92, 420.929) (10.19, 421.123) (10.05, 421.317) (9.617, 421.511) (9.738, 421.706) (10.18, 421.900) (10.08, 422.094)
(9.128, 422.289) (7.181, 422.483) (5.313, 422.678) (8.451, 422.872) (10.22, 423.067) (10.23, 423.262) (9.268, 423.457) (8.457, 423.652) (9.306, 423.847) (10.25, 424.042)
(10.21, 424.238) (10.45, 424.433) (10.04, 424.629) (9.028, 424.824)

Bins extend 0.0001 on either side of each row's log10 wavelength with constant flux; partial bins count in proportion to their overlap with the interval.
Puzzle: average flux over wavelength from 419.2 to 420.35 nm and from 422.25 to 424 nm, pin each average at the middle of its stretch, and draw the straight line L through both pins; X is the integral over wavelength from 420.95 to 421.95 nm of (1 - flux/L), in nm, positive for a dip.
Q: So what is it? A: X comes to -0.12 nm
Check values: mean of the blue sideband 9.2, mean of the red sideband 8.66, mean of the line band 10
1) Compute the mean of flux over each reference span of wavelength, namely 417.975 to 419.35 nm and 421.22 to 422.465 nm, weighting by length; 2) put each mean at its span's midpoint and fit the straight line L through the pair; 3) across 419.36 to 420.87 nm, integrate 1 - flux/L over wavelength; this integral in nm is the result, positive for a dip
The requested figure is 0.03 nm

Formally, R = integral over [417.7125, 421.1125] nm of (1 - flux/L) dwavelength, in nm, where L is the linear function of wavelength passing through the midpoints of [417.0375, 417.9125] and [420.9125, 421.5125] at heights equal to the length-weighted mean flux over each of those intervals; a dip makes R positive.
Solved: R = 0.11 nm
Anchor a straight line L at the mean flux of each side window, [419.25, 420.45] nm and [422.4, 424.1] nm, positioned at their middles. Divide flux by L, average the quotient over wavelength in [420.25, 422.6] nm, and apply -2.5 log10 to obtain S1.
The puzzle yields -0.085 mag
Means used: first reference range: 9.19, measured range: 9.71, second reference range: 8.72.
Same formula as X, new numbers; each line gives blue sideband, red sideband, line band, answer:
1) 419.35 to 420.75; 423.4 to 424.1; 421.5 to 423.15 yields 0.086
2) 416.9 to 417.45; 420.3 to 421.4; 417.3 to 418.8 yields -0.012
